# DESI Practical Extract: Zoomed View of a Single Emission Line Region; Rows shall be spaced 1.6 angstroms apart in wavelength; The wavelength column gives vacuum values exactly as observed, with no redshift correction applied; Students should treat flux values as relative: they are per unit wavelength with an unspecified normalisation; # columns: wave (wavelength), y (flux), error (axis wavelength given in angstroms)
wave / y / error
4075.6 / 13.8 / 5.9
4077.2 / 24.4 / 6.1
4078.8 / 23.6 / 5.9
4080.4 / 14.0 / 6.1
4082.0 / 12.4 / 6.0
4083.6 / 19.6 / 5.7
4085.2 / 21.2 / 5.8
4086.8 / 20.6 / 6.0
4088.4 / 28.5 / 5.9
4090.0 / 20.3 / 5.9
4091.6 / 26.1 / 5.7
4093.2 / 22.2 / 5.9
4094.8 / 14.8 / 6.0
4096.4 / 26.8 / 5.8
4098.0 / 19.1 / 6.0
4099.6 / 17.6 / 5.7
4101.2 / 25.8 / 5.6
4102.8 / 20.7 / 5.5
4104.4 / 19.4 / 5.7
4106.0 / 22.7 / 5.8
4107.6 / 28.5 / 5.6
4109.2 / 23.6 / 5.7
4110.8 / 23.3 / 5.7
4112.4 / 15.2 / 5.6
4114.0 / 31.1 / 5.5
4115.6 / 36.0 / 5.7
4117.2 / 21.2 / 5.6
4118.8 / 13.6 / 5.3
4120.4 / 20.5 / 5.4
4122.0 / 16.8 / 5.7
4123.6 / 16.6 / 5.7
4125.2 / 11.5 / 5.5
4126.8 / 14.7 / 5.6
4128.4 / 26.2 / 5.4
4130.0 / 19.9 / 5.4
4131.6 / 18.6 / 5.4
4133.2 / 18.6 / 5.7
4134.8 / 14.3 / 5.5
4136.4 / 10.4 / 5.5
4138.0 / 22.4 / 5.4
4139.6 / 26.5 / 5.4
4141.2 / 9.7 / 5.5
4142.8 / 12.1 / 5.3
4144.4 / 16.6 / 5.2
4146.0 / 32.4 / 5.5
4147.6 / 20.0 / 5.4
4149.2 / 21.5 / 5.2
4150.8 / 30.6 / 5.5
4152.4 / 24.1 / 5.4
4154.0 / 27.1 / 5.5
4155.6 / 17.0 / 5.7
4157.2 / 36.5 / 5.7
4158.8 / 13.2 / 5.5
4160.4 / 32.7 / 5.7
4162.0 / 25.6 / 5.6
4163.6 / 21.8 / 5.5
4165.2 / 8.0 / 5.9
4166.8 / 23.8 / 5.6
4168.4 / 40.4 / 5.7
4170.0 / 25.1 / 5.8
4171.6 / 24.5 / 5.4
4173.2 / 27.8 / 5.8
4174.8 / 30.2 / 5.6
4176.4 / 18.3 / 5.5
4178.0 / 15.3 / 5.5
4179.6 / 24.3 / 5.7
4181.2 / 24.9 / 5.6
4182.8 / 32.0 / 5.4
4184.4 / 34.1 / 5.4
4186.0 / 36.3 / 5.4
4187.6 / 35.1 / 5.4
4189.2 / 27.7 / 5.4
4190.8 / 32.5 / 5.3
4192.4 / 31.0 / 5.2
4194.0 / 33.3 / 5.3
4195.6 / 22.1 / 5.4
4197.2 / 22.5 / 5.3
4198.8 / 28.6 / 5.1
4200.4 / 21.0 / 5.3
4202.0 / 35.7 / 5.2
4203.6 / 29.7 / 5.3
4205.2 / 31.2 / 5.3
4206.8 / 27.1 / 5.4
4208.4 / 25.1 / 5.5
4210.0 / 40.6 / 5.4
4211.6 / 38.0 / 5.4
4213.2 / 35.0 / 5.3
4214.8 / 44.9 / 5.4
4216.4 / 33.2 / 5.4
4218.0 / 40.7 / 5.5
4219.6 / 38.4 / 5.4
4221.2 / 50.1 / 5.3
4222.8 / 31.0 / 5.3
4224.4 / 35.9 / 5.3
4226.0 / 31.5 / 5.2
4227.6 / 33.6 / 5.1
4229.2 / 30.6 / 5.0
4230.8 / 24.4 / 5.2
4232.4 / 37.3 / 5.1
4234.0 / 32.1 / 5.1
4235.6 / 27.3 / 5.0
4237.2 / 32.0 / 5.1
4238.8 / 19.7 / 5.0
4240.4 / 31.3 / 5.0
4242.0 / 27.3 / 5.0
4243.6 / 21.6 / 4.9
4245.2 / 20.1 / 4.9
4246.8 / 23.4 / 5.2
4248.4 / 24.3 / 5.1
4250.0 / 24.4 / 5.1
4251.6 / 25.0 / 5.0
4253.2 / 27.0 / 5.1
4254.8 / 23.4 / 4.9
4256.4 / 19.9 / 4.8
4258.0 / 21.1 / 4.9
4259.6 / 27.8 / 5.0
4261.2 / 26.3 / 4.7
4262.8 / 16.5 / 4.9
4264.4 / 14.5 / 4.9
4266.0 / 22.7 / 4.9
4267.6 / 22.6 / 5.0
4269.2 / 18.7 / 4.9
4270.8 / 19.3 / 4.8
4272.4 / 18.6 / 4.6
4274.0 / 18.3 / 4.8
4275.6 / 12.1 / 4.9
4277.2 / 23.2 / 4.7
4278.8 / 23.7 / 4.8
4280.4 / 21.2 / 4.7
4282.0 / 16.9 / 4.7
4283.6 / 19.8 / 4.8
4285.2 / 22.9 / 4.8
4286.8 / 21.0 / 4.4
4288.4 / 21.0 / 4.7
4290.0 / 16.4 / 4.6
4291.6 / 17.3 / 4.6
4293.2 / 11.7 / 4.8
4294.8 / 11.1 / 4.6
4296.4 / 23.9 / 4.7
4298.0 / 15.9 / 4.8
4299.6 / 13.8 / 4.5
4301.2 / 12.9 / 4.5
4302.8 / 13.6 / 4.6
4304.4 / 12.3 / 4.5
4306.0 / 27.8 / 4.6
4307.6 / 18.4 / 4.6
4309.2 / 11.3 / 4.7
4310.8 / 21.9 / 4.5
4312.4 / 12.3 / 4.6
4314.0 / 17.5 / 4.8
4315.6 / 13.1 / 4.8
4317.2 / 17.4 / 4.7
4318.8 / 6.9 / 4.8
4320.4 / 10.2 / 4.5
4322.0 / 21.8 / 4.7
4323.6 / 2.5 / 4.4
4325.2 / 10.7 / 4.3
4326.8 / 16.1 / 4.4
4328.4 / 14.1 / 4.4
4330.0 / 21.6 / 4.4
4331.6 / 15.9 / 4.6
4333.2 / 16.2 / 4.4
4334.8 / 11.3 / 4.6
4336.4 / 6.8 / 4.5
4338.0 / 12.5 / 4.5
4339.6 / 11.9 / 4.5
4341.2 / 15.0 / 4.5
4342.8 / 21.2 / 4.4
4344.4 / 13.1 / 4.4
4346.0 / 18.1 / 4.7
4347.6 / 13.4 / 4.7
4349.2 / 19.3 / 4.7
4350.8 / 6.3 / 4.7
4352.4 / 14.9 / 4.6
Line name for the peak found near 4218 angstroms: C III] 1909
